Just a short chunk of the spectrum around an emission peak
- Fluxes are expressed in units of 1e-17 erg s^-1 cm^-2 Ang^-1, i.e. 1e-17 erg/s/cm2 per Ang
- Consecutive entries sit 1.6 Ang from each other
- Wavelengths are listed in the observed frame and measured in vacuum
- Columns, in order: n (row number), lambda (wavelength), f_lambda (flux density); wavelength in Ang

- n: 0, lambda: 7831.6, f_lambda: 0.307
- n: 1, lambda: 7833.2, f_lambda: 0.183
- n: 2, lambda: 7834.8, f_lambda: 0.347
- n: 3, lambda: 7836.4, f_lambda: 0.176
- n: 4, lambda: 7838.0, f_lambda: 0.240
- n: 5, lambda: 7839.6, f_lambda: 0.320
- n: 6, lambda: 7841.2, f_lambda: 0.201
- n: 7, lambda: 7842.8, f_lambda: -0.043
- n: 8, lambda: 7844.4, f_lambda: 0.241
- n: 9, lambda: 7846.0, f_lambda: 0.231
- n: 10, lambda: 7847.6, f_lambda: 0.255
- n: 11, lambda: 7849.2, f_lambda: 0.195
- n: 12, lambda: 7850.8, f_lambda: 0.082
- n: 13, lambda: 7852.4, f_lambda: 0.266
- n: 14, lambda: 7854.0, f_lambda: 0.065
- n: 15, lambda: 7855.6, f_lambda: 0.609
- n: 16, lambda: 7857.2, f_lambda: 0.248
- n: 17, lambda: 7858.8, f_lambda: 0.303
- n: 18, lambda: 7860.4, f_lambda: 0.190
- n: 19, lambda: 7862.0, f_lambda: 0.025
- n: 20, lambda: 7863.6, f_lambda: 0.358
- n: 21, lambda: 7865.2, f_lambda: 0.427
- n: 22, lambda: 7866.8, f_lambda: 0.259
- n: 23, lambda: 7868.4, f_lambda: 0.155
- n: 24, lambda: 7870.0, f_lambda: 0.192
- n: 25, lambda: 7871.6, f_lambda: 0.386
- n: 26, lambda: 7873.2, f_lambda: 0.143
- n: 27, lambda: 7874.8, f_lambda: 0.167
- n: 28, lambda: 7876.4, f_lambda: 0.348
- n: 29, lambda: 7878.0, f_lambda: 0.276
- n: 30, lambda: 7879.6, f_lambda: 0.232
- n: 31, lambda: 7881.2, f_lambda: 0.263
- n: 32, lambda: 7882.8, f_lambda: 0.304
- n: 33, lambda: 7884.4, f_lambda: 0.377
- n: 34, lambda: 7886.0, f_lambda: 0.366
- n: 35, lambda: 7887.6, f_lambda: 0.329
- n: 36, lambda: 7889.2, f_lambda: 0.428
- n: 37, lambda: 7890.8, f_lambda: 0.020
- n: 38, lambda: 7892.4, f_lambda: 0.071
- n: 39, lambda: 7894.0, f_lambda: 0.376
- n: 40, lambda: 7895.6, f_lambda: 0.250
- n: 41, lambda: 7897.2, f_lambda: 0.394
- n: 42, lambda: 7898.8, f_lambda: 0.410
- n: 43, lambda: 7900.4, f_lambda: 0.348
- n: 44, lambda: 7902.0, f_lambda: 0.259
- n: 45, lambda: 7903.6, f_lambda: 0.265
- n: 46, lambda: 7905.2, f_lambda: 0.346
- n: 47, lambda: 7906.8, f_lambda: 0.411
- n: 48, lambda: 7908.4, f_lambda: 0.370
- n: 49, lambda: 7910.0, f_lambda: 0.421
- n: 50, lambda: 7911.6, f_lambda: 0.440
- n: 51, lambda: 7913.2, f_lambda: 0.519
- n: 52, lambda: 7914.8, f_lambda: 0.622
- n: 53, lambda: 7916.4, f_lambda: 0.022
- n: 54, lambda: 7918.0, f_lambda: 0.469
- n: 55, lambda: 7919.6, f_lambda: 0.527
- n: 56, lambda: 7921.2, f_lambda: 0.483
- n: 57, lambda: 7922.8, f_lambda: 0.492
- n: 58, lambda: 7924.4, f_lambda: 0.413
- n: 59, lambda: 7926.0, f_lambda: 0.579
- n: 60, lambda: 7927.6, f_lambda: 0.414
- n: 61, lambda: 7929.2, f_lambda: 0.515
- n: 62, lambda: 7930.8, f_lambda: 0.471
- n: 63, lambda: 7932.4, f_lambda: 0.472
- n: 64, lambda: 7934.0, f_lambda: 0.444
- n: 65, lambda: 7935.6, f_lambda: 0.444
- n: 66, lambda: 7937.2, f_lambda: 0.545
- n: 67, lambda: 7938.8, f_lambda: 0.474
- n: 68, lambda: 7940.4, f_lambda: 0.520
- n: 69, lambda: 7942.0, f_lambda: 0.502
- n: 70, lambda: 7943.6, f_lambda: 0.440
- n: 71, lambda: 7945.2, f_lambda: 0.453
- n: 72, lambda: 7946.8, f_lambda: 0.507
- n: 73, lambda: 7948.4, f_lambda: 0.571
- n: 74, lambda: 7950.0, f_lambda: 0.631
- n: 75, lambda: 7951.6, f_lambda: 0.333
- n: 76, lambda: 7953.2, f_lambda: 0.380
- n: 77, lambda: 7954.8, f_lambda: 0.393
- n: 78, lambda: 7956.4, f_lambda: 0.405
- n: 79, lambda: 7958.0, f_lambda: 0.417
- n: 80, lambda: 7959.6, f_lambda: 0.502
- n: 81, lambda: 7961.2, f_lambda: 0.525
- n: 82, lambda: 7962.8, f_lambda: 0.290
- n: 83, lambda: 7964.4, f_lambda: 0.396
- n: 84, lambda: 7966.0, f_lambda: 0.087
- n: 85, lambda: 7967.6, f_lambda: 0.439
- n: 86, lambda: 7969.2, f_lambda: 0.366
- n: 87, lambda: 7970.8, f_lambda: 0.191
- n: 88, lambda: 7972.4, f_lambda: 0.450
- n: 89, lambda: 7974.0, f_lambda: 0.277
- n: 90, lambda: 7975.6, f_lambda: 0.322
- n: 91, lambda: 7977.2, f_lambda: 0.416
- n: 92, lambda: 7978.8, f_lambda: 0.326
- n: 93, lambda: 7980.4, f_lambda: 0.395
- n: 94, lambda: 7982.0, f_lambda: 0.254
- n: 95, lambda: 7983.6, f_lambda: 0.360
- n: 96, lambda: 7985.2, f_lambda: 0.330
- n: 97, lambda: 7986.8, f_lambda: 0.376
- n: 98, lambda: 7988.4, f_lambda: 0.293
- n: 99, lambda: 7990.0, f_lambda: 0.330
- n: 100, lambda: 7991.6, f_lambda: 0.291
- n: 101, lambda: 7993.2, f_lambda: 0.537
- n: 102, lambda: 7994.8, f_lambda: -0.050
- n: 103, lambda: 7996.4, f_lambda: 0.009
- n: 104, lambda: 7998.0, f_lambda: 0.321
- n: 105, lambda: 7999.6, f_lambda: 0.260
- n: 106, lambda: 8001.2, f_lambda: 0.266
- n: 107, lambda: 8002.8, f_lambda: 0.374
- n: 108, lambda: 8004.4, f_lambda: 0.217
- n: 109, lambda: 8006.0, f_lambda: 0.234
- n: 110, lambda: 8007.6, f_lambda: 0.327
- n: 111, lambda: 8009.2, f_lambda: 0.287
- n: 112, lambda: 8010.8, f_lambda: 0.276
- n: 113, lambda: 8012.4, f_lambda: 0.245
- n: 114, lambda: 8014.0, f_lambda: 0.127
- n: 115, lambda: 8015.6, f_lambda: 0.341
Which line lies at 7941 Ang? Mg II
